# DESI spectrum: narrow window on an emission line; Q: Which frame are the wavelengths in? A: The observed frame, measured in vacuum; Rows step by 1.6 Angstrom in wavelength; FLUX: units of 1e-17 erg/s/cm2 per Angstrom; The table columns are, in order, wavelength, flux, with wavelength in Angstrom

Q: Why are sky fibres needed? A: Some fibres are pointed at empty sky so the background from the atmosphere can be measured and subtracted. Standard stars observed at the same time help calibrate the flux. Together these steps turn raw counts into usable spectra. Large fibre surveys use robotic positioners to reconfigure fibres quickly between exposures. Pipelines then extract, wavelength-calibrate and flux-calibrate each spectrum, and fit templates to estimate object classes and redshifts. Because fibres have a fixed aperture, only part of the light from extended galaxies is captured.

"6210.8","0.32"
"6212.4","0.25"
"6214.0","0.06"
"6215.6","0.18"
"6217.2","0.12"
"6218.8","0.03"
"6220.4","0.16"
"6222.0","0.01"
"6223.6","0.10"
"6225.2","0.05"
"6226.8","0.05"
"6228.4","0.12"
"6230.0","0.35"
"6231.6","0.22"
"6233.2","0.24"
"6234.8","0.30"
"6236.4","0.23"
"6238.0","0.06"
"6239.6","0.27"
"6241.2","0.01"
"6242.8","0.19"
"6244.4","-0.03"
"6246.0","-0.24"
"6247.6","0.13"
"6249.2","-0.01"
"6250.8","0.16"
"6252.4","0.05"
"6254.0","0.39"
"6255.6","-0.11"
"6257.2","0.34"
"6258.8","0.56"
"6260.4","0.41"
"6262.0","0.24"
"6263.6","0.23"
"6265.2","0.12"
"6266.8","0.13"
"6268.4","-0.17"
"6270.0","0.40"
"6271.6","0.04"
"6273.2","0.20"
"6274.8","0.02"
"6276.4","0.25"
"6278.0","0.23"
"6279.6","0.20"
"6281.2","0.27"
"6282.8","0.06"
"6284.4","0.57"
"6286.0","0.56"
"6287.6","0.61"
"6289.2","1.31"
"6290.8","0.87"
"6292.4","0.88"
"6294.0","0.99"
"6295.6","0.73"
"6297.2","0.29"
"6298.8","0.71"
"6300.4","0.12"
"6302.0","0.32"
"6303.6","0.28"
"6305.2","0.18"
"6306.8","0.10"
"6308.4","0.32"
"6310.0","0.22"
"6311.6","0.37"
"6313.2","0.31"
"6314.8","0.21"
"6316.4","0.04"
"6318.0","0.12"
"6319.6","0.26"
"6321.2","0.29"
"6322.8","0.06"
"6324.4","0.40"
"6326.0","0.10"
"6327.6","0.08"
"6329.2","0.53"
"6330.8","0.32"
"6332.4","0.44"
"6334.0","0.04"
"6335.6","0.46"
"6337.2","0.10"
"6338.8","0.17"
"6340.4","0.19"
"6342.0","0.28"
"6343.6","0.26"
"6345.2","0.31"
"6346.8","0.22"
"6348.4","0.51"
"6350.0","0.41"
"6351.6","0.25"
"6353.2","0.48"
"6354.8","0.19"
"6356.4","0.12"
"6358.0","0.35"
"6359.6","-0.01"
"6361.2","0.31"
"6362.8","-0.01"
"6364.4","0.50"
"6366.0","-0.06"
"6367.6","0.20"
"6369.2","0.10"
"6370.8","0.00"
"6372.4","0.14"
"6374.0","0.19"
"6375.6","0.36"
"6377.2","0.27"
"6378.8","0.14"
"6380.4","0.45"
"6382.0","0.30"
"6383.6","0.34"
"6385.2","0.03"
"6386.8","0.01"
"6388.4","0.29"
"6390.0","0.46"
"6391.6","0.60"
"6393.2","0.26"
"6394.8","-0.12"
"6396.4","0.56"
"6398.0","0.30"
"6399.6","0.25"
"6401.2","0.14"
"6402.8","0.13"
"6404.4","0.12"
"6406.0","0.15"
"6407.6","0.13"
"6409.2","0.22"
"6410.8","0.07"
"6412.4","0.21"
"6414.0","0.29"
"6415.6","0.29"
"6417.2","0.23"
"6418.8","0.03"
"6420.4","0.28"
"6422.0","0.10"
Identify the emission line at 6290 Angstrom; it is [O II] 3727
